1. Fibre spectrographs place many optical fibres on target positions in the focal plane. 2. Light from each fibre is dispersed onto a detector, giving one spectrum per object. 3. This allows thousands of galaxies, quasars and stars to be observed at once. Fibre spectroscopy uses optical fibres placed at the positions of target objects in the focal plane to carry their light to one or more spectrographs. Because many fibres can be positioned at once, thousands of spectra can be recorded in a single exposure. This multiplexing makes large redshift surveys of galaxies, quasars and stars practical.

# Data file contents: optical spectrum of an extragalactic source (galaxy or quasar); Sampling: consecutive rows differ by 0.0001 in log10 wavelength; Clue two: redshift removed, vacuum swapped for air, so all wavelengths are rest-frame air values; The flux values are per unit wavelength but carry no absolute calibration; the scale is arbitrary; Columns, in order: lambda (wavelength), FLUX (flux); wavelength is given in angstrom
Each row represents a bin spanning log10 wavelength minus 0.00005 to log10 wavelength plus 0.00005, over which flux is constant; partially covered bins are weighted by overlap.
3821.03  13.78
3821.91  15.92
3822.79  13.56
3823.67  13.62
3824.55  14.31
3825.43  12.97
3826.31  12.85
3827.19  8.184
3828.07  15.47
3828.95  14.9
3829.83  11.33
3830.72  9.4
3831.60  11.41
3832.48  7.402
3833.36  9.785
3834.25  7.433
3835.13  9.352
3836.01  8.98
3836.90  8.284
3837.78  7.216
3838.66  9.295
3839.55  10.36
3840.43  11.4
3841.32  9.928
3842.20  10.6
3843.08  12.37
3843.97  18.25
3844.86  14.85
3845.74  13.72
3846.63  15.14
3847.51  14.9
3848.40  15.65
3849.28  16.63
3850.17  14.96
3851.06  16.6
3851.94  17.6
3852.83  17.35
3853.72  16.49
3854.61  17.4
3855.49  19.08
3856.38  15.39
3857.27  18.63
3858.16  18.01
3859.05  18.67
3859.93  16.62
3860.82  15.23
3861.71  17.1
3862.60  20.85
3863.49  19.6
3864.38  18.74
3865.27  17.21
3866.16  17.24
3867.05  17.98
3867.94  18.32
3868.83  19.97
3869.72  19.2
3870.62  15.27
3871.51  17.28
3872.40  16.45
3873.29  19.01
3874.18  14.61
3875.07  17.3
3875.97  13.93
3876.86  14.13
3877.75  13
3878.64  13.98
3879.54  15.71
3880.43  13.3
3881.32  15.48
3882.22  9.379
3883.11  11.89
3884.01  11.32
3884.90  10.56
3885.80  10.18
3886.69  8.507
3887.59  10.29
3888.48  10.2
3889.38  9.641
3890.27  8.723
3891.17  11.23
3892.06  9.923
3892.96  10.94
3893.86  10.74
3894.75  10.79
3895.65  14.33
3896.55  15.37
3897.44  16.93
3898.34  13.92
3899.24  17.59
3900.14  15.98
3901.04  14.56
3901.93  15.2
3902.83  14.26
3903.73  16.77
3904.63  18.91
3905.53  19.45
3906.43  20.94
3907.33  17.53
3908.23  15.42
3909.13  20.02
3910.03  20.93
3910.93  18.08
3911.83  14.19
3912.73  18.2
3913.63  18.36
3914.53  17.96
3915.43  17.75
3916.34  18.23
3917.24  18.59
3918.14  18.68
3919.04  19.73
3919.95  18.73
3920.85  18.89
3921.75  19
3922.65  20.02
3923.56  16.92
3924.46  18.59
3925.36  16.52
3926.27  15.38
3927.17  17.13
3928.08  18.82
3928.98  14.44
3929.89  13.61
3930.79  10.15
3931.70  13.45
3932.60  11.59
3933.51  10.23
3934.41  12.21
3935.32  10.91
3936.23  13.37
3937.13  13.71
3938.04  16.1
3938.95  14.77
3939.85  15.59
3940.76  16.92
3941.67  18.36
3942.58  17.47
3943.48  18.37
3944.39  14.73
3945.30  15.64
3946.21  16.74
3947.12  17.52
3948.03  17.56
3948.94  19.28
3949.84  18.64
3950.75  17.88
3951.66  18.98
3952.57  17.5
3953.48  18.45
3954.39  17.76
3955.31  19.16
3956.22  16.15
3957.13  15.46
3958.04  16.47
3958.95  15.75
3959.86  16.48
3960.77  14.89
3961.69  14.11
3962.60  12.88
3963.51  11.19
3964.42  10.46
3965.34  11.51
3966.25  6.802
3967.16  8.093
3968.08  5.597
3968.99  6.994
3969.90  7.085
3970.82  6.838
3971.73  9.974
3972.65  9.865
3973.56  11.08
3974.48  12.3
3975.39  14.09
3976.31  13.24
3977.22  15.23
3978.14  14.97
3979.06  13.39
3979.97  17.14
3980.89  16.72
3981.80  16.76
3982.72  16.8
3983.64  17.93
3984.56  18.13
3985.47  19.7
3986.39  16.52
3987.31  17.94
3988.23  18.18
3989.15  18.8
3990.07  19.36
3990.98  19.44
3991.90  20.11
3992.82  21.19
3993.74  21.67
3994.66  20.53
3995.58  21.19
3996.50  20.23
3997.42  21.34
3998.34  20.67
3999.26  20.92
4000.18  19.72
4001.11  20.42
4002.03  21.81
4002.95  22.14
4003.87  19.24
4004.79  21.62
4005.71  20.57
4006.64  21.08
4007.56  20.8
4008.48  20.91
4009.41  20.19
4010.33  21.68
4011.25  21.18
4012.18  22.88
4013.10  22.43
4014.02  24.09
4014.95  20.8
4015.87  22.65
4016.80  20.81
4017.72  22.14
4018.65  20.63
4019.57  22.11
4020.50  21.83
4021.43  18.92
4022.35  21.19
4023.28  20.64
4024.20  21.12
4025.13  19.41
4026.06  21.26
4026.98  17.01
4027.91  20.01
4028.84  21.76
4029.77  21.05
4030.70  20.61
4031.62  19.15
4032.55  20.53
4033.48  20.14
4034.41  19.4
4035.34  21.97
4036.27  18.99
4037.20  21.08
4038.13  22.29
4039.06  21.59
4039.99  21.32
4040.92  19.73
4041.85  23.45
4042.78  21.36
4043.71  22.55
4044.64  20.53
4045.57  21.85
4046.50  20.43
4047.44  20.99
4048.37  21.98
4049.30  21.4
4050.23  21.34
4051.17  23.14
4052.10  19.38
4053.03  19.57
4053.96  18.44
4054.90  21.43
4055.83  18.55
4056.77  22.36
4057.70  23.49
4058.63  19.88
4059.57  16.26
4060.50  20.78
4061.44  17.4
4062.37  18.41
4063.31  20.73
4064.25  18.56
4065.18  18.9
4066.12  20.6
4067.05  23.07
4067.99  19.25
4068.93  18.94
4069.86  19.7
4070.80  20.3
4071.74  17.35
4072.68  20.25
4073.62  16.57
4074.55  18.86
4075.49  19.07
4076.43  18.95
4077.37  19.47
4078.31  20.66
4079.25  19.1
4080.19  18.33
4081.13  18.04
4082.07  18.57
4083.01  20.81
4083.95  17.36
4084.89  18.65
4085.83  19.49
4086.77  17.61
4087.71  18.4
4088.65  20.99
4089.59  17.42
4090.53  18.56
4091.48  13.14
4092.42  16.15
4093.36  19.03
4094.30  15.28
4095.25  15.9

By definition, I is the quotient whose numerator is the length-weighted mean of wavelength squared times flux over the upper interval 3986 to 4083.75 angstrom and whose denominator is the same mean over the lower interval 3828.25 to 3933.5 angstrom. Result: 1.47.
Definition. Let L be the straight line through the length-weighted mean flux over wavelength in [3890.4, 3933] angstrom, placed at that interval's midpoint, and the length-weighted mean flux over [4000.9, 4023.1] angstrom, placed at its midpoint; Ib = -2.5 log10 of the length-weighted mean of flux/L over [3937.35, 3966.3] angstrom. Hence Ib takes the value 0.14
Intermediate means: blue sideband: 16.2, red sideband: 21.3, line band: 16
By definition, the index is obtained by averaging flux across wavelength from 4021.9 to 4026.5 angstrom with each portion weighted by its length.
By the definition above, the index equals 20.7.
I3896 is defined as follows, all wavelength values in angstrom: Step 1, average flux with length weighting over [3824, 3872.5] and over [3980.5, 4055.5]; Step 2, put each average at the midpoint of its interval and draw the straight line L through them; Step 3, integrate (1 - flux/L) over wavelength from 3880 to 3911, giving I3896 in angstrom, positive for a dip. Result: 4.4 angstrom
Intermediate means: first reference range 14.5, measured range 13.9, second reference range 20.5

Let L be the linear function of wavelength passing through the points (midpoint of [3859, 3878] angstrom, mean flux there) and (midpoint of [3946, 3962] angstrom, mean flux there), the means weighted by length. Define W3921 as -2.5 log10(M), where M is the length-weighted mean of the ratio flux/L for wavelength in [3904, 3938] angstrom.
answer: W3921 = 0.03 mag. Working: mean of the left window 17.2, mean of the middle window 16.7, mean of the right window 17.2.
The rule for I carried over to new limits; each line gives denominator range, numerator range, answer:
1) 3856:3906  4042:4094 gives 1.44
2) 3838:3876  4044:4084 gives 1.36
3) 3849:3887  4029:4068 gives 1.41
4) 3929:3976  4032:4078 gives 1.53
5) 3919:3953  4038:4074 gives 1.34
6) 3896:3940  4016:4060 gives 1.35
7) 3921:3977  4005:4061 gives 1.51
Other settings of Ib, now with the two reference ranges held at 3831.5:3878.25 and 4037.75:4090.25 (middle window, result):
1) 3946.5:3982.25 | 0.247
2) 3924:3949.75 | 0.104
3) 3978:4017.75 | -0.089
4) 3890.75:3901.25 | 0.181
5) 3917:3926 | -0.121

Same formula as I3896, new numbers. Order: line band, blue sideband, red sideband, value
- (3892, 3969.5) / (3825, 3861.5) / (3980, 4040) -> 6.07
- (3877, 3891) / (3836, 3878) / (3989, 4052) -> 4.22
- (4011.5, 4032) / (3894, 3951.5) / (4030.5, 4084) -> -2.03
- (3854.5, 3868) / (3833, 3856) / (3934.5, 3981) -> -4.52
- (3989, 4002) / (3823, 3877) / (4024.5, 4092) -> -1.56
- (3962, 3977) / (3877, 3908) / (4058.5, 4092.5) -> 5.47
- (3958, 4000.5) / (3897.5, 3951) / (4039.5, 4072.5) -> 6.87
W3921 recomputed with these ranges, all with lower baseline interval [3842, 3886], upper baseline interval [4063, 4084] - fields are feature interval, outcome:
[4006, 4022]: -0.171 mag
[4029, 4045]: -0.122 mag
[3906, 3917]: -0.090 mag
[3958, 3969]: 0.444 mag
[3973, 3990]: 0.111 mag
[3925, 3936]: 0.237 mag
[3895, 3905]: 0.056 mag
